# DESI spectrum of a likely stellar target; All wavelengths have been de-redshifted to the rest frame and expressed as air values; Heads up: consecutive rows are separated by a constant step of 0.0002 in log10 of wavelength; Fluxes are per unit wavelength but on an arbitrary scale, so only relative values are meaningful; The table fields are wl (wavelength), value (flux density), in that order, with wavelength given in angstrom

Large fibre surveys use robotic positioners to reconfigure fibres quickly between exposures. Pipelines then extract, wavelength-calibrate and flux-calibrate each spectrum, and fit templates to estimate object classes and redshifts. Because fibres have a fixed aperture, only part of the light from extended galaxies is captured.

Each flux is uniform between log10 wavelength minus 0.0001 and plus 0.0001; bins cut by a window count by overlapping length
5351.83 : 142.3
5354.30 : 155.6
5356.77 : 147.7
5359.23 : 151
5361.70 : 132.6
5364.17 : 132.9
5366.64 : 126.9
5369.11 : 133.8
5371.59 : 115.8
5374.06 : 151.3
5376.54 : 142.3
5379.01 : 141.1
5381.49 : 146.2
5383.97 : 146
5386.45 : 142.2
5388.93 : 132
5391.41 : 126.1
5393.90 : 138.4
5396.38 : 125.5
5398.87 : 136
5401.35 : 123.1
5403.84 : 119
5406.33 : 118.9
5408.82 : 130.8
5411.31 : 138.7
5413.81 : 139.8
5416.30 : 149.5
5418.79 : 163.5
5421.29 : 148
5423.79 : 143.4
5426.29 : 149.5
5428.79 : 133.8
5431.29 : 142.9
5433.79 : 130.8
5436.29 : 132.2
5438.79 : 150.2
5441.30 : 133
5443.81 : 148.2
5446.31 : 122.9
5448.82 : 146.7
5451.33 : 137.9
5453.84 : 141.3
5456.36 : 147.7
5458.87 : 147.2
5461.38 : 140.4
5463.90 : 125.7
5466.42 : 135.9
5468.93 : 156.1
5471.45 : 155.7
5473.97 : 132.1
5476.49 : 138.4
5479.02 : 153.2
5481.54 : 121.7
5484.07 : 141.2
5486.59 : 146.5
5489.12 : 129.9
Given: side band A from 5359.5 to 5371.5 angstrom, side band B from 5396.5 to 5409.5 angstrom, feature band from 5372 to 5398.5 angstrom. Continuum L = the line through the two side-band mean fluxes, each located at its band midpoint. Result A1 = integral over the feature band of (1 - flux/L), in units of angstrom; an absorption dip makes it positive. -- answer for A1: -2.1 angstrom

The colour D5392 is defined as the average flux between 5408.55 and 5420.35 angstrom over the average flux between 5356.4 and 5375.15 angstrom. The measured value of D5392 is 1.1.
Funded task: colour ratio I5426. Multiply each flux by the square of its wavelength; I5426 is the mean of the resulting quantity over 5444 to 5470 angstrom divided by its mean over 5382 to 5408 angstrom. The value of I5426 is 1.1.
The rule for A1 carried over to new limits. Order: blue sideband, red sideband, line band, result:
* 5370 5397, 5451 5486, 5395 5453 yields 0.6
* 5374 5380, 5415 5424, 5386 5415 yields 3.5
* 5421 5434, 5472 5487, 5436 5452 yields 0.2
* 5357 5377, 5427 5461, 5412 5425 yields -0.9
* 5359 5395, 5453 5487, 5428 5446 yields 0.2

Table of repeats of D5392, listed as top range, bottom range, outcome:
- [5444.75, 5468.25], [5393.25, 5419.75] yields 1.03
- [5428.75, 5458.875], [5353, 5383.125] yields 1.00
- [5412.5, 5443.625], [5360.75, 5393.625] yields 1.05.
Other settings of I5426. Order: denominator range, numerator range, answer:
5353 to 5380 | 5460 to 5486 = 1.05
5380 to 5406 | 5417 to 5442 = 1.09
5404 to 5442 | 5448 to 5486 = 1.03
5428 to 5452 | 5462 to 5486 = 1.03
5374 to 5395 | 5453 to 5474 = 1.05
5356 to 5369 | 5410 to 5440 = 1.07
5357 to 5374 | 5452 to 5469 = 1.09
